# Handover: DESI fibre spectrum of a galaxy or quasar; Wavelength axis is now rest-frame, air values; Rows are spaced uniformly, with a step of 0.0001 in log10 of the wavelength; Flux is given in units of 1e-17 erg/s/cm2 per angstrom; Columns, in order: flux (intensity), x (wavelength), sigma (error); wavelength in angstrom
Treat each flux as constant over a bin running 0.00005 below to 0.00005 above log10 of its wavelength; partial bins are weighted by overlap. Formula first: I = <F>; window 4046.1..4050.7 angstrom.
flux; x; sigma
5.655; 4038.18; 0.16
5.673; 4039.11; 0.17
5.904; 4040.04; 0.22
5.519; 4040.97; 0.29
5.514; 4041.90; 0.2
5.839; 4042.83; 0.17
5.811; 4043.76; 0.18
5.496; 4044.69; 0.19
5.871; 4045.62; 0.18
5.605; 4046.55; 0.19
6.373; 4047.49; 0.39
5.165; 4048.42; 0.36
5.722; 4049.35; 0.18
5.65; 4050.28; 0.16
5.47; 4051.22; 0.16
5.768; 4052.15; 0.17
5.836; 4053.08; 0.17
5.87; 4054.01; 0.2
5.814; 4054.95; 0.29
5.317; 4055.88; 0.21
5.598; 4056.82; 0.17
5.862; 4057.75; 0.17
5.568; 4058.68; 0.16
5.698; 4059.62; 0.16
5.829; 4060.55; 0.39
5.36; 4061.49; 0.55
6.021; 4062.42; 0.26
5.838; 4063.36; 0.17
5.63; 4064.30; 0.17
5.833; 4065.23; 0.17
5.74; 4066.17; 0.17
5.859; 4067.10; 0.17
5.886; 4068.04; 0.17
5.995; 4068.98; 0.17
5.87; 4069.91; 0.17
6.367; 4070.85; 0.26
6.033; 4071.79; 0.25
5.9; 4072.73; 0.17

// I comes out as 5.7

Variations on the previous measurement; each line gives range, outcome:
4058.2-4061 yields 5.71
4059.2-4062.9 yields 5.73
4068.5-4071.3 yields 6.08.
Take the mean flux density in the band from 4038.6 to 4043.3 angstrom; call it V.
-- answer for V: 5.69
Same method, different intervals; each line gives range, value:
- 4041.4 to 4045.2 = 5.67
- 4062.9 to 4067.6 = 5.78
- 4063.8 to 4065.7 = 5.73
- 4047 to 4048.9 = 5.76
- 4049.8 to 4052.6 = 5.63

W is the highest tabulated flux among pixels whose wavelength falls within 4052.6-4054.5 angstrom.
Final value 5.87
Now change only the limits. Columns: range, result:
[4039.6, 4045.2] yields 5.904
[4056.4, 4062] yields 5.862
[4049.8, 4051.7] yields 5.65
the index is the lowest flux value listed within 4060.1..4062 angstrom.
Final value 5.36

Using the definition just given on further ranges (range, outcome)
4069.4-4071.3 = 5.87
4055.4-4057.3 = 5.317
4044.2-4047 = 5.496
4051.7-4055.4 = 5.768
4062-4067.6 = 5.63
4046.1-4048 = 5.605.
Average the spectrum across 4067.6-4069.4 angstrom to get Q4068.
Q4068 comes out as 5.93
